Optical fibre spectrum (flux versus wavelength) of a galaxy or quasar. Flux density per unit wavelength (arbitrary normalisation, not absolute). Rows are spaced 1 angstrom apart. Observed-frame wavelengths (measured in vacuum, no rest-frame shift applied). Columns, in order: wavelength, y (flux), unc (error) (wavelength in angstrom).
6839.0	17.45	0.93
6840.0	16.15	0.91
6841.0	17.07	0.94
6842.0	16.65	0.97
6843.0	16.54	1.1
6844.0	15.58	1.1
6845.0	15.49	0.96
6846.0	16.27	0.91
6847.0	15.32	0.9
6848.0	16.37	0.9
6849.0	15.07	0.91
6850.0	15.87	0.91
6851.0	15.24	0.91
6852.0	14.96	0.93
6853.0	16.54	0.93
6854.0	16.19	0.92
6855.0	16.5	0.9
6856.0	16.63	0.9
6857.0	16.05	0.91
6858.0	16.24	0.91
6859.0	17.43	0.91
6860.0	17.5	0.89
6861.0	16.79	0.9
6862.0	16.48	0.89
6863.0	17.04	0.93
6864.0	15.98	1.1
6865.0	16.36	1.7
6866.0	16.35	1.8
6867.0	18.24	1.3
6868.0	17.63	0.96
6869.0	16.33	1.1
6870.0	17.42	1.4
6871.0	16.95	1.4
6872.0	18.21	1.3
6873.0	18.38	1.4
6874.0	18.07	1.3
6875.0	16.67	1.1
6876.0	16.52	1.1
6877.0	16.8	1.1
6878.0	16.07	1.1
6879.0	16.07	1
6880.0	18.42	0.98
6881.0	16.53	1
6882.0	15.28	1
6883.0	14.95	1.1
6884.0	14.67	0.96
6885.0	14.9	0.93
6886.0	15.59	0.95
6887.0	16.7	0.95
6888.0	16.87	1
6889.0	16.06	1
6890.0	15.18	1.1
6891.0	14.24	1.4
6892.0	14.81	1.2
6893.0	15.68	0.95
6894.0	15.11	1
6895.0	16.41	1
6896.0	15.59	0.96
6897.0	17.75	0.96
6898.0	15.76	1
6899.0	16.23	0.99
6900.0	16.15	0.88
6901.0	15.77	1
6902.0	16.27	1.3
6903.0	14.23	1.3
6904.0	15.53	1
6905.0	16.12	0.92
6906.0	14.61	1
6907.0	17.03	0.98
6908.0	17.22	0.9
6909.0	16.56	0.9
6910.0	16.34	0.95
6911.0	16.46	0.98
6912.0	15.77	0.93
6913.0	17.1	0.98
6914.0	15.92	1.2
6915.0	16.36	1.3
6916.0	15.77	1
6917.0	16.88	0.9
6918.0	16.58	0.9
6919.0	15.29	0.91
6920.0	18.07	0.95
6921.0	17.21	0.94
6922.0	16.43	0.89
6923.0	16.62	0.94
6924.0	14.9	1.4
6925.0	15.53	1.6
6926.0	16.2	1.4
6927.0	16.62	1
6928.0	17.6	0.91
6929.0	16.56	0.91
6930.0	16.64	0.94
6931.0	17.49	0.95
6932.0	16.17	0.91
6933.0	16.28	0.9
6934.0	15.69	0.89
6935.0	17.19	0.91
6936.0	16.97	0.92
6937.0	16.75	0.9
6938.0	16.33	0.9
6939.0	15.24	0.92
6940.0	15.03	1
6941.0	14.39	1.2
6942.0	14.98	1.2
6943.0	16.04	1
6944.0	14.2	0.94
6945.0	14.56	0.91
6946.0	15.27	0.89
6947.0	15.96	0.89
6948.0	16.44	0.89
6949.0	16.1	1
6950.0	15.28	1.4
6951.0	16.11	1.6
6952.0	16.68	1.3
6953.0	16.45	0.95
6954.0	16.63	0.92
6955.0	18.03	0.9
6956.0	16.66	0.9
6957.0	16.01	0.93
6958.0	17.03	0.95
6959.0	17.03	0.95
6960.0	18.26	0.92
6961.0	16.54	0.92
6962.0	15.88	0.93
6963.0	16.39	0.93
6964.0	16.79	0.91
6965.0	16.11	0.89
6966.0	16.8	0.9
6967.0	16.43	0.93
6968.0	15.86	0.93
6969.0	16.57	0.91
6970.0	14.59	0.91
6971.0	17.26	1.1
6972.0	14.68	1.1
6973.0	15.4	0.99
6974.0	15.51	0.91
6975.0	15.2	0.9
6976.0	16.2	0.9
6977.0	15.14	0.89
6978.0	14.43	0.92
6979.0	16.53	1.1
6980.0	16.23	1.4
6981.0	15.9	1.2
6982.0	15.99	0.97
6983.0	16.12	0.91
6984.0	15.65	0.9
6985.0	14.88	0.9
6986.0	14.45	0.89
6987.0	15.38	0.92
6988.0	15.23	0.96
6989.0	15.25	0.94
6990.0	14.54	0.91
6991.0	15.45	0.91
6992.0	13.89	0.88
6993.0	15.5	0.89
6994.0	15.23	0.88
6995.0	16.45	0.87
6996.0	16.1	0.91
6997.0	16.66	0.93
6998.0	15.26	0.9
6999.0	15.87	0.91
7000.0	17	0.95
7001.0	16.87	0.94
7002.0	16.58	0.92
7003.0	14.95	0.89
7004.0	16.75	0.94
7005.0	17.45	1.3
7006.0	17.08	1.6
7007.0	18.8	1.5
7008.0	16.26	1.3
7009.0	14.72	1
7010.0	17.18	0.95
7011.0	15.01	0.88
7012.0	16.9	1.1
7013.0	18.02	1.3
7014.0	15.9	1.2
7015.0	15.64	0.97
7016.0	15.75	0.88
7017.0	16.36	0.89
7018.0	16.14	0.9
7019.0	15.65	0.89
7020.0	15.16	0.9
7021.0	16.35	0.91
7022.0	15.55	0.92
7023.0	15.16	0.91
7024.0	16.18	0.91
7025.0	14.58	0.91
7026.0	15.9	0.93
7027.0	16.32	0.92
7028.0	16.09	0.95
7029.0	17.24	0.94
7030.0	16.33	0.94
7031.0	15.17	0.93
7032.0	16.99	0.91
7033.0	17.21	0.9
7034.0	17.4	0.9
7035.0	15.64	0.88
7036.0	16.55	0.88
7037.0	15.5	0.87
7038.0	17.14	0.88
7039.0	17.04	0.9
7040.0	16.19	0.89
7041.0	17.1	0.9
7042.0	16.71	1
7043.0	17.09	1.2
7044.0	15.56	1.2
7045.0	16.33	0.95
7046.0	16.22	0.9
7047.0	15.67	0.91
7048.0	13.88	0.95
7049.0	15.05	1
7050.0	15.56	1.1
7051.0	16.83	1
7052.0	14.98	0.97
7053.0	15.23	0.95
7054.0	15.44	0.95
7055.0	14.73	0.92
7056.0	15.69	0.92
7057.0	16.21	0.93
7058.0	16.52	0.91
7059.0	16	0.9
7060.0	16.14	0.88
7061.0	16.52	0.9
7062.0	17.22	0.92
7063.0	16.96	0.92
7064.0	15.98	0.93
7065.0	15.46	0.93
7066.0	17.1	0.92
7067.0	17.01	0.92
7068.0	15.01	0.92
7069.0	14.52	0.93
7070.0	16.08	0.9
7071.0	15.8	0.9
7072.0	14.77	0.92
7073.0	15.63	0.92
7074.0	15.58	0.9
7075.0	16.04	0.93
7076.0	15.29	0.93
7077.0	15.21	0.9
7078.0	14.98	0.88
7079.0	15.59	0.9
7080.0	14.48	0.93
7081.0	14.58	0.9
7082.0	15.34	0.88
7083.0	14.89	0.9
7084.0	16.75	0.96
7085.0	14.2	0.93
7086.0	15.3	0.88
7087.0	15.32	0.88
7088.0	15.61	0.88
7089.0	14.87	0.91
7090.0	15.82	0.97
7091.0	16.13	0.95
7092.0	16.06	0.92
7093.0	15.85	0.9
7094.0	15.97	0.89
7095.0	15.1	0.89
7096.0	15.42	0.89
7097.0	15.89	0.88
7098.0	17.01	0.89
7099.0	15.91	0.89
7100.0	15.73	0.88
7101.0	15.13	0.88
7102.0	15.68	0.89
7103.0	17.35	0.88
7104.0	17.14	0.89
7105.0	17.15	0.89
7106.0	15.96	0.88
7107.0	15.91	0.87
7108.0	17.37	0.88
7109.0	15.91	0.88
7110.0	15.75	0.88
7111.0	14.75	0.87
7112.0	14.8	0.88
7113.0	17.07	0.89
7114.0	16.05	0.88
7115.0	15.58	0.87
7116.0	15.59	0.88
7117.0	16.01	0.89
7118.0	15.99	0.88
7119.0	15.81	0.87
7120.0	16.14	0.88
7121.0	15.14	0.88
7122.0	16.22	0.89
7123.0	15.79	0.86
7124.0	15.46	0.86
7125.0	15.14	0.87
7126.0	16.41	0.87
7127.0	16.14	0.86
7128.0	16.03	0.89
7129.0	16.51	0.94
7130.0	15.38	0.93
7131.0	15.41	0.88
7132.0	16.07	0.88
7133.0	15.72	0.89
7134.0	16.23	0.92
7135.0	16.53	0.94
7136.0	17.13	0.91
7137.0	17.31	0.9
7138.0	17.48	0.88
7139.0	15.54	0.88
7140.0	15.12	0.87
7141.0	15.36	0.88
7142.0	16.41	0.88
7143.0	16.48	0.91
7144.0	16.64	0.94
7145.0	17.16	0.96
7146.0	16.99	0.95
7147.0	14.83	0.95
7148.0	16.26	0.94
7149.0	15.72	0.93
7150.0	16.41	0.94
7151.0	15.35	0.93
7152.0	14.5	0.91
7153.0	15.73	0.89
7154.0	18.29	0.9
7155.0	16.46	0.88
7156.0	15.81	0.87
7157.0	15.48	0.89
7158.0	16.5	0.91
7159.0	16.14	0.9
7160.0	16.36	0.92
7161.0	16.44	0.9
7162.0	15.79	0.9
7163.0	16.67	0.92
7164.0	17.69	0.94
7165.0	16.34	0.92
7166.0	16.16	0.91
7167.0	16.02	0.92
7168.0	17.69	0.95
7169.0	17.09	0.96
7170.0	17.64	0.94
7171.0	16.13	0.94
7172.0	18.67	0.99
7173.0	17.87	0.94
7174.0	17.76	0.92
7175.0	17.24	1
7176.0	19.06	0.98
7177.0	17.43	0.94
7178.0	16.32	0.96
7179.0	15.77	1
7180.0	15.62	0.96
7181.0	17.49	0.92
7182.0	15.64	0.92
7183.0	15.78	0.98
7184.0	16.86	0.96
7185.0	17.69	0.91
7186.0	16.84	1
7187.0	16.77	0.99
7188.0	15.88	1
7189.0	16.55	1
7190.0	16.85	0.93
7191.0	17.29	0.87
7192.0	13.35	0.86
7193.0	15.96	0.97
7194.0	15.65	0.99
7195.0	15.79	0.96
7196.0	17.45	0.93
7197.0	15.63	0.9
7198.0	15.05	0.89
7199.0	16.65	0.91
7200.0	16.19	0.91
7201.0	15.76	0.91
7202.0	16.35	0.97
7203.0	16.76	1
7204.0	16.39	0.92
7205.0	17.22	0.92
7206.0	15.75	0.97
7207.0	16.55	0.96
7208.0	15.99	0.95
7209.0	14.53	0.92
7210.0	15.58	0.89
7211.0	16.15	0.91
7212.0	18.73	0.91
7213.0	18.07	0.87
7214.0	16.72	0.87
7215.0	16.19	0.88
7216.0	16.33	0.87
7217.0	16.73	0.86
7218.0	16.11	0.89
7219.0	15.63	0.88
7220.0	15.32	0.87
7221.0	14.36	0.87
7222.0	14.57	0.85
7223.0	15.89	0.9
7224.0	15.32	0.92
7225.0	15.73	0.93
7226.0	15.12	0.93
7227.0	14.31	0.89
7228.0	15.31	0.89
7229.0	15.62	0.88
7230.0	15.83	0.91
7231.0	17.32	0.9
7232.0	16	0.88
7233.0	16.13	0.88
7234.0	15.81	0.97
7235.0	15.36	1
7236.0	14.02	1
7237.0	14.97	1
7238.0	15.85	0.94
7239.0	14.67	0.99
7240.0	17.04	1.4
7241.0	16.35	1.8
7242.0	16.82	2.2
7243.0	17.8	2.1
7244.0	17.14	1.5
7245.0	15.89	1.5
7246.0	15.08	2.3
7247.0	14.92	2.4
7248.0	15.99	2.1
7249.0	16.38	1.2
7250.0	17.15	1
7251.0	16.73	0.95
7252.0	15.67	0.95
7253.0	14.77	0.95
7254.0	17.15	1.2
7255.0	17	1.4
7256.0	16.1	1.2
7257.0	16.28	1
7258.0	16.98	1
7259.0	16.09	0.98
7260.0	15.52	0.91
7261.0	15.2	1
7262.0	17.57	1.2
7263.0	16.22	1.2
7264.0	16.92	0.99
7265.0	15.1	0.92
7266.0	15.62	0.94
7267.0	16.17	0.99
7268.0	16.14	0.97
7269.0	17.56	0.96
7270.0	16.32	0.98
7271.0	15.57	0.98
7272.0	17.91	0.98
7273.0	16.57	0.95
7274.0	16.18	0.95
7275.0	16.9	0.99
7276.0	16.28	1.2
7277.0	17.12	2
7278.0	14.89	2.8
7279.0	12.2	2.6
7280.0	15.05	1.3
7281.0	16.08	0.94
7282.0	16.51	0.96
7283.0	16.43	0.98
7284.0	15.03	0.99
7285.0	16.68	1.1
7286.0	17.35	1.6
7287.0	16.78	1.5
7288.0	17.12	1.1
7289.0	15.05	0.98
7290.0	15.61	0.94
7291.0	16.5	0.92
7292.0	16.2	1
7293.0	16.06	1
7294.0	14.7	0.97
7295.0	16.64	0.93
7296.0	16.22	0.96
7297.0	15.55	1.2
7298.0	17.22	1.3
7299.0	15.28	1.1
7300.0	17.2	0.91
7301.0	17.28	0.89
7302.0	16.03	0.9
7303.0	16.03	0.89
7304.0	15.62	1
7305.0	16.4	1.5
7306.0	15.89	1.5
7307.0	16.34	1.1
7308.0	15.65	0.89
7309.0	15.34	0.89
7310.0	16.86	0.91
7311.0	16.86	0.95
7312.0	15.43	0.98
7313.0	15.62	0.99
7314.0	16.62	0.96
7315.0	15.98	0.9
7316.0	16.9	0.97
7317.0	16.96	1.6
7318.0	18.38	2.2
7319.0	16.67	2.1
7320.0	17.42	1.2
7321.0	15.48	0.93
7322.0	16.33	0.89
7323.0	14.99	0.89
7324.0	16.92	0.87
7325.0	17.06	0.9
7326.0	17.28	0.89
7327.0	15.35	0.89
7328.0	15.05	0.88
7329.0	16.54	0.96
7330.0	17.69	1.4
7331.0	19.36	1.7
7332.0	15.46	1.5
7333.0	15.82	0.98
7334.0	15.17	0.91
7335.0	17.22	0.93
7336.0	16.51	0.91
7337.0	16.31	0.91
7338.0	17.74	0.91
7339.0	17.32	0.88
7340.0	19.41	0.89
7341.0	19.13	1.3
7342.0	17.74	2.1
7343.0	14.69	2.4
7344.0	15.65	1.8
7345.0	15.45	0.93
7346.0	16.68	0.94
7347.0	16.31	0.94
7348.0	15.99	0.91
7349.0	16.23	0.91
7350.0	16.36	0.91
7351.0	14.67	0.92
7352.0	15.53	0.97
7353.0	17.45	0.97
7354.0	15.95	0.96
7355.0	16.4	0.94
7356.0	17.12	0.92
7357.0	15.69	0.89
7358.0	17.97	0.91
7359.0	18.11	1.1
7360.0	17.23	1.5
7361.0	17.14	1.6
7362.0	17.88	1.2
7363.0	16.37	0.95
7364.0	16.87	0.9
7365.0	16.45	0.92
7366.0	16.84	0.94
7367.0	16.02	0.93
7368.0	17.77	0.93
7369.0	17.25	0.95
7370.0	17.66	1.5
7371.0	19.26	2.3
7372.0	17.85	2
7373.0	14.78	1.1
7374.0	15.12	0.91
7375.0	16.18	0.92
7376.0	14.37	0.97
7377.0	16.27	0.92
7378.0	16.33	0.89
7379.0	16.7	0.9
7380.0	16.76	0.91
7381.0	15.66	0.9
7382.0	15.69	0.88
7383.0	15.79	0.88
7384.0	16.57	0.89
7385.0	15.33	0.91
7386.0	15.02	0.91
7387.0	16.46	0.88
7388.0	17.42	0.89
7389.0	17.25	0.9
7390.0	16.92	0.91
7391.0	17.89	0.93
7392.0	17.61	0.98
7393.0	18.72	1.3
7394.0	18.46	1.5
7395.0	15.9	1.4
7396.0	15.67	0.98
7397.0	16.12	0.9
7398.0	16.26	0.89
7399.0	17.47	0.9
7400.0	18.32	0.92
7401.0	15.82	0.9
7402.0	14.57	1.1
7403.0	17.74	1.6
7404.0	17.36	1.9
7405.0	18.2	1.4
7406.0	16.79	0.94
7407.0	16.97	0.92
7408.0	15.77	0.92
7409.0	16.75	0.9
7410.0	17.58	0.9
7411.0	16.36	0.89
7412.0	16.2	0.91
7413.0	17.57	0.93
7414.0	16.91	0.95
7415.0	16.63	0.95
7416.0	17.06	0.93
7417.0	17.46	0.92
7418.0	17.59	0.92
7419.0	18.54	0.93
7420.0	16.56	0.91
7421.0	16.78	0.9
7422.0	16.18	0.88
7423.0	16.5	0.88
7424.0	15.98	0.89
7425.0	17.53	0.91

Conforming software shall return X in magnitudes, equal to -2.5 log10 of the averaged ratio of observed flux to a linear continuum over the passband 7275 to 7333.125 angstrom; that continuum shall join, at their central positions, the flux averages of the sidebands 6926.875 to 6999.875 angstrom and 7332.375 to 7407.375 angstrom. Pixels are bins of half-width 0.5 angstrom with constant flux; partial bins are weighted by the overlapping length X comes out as 0.02 mag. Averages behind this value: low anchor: 16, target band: 16.2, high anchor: 16.7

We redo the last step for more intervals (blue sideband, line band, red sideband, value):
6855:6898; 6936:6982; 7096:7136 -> 0.02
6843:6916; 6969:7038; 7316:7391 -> 0.03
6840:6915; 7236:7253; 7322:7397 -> 0.03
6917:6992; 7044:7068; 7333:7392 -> 0.02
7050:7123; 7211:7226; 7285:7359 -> 0.00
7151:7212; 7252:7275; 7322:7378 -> 0.02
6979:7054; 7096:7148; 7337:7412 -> 0.01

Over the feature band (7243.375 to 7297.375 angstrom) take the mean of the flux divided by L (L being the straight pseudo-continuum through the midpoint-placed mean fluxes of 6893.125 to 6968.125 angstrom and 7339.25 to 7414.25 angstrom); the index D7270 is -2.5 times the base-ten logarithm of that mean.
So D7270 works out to 0.03 mag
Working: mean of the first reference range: 16.2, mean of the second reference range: 16.7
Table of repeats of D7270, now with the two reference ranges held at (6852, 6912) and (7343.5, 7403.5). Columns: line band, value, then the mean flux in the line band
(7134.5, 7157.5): 0.02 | 16.2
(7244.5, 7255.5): 0.03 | 16.1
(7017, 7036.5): 0.02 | 16.1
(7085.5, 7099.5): 0.05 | 15.7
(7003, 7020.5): 0.00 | 16.4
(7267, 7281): 0.03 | 16.1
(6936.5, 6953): 0.05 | 15.6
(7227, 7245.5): 0.04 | 16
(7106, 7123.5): 0.04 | 15.9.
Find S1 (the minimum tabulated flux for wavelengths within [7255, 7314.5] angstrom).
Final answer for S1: 12.2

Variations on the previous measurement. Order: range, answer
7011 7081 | 13.88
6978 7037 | 13.89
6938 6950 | 14.2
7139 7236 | 13.35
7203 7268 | 14.02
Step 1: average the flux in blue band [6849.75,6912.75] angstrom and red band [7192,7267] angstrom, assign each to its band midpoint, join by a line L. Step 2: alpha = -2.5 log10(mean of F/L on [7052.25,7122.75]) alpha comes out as 0.02 mag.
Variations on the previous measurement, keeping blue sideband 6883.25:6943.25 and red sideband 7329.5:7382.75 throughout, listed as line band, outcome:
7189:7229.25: 0.03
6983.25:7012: 0.02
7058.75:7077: 0.02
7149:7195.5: -0.01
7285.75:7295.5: 0.03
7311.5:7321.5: 0.00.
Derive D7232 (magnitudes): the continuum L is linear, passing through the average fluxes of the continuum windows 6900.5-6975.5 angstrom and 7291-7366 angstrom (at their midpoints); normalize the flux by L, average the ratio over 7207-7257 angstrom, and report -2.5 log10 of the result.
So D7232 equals 0.03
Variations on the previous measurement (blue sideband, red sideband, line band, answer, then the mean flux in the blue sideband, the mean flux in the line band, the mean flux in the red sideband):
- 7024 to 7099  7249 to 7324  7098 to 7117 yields -0.01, 15.9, 16.1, 16.2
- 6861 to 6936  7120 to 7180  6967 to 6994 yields 0.06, 16.4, 15.5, 16.4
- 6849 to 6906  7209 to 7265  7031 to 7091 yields 0.02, 16.3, 15.8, 16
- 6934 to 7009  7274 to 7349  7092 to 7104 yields 0.01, 16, 16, 16.3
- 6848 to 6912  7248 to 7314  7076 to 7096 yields 0.06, 16.3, 15.4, 16.2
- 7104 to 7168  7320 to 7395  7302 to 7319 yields 0.02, 16.1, 16.3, 16.6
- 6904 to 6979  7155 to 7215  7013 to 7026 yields 0.03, 16.2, 15.8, 16.5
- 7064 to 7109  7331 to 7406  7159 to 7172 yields -0.05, 15.7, 16.7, 16.7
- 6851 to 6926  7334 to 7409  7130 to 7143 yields 0.02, 16.3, 16.2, 16.7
